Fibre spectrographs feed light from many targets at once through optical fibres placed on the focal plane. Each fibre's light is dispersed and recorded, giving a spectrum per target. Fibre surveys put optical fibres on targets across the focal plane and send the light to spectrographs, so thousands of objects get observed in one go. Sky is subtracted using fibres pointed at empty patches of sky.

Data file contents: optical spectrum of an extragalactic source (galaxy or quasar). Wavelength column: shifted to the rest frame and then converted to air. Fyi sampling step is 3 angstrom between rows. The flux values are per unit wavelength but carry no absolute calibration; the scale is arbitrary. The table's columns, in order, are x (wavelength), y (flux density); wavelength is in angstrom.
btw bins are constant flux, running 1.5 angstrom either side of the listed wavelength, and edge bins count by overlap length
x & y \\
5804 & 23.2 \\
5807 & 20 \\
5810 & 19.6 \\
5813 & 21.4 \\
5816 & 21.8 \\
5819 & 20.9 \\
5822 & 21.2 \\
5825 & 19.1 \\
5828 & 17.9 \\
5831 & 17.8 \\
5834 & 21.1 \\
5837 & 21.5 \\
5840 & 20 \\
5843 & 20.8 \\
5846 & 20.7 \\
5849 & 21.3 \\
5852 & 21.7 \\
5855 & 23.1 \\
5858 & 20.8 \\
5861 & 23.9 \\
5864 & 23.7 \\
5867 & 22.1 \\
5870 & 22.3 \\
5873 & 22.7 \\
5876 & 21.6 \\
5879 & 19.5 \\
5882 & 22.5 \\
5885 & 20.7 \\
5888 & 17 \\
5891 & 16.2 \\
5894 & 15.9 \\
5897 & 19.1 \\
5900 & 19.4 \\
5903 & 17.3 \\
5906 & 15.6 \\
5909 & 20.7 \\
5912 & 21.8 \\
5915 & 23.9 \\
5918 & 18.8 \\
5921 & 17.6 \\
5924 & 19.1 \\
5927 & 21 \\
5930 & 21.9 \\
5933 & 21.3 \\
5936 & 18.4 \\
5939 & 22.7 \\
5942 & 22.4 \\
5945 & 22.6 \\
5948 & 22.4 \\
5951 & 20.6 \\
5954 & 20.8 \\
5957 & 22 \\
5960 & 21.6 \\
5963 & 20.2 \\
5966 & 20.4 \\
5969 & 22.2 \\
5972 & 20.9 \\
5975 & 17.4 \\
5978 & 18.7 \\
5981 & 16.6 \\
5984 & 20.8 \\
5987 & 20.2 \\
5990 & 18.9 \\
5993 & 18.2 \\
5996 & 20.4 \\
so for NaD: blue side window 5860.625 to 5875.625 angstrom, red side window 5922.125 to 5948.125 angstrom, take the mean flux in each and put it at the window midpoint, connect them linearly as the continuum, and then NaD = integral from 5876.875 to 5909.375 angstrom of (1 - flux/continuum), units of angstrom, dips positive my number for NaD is 5.4 angstrom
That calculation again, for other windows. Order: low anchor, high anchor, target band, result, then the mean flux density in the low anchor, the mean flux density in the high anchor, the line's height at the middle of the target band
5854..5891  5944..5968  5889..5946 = 4.4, 21.4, 21.3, 21.4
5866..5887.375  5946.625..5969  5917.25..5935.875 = 1.2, 21.4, 21.2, 21.3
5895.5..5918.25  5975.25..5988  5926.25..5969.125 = -4.8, 19.6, 18.9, 19.2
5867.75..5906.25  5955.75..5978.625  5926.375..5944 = -1.1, 19.4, 20.5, 20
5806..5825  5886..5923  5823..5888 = -4.4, 20.7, 18.6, 19.8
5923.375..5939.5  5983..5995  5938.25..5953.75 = -1.2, 20.7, 19.5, 20.4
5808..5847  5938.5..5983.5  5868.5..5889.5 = -0.5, 20.3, 20.7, 20.5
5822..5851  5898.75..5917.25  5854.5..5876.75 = -2.9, 20.1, 19.7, 20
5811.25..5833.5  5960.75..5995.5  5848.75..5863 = -1.7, 20.1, 19.6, 20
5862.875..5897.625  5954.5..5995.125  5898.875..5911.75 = 1.0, 20.3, 19.9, 20.2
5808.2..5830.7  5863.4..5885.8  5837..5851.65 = 0.0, 20.1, 21.9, 20.9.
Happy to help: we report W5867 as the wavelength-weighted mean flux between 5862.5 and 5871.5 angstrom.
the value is 22.7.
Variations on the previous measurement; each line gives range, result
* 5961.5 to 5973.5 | 20.9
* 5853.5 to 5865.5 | 22.9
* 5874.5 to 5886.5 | 21.1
